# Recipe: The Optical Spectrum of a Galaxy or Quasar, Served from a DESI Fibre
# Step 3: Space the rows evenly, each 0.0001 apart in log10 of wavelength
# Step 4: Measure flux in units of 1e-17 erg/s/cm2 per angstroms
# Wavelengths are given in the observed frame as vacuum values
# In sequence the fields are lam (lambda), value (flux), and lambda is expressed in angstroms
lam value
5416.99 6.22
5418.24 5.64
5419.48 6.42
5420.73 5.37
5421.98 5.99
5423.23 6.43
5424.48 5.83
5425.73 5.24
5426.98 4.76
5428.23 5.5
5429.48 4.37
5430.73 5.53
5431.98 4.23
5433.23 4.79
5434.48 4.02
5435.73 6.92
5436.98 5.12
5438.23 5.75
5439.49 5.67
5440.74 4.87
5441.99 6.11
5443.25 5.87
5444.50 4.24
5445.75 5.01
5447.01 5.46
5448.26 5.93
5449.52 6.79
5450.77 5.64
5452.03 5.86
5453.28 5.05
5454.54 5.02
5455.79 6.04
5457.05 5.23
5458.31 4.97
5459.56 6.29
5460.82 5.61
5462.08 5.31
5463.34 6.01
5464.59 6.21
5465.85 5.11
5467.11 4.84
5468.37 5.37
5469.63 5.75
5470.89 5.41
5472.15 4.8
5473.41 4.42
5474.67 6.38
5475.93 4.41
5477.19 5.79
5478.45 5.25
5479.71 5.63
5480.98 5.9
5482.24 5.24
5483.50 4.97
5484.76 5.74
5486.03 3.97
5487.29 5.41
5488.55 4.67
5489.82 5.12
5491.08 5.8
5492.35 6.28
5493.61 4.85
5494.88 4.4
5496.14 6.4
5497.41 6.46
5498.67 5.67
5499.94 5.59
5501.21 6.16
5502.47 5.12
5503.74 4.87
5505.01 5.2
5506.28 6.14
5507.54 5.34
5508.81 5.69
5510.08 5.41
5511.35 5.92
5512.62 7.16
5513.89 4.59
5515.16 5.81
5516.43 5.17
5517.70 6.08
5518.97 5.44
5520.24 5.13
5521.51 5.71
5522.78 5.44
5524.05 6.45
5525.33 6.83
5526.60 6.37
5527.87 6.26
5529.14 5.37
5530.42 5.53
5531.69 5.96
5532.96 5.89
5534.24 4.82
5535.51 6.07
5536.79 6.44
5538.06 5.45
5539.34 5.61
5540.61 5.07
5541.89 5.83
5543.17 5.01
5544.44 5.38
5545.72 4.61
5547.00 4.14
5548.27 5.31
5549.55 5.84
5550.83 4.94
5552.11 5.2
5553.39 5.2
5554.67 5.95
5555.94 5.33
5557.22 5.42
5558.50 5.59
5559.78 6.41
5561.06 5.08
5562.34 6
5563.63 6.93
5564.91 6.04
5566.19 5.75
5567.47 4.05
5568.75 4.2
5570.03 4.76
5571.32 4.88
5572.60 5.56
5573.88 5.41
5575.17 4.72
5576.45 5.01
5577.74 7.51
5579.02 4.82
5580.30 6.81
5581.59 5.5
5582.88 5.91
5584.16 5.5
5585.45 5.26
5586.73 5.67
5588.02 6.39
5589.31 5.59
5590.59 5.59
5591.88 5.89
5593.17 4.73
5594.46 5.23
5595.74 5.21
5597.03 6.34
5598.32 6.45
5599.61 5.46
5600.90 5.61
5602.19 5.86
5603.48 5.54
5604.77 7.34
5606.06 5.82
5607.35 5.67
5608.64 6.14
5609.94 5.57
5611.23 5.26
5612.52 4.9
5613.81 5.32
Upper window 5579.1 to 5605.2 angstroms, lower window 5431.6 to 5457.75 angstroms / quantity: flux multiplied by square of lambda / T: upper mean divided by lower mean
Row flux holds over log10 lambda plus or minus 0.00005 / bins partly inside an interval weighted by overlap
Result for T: 1.12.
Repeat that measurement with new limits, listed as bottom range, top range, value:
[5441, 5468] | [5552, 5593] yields 1.05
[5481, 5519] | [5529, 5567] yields 1.02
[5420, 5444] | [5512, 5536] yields 1.11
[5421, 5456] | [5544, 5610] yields 1.08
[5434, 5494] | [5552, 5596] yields 1.06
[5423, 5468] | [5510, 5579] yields 1.06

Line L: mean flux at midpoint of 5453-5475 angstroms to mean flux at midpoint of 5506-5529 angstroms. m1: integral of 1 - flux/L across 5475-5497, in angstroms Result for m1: 1.1 angstroms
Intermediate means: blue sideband 5.43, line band 5.31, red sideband 5.82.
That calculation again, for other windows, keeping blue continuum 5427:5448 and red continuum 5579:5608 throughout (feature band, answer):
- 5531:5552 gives 0.7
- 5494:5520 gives -0.7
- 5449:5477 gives -0.9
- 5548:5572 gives 1.0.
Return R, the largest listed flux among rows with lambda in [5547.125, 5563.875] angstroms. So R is 6.93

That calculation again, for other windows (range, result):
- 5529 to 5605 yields 7.51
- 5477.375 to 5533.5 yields 7.16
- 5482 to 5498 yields 6.46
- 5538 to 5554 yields 5.84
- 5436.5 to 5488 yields 6.79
